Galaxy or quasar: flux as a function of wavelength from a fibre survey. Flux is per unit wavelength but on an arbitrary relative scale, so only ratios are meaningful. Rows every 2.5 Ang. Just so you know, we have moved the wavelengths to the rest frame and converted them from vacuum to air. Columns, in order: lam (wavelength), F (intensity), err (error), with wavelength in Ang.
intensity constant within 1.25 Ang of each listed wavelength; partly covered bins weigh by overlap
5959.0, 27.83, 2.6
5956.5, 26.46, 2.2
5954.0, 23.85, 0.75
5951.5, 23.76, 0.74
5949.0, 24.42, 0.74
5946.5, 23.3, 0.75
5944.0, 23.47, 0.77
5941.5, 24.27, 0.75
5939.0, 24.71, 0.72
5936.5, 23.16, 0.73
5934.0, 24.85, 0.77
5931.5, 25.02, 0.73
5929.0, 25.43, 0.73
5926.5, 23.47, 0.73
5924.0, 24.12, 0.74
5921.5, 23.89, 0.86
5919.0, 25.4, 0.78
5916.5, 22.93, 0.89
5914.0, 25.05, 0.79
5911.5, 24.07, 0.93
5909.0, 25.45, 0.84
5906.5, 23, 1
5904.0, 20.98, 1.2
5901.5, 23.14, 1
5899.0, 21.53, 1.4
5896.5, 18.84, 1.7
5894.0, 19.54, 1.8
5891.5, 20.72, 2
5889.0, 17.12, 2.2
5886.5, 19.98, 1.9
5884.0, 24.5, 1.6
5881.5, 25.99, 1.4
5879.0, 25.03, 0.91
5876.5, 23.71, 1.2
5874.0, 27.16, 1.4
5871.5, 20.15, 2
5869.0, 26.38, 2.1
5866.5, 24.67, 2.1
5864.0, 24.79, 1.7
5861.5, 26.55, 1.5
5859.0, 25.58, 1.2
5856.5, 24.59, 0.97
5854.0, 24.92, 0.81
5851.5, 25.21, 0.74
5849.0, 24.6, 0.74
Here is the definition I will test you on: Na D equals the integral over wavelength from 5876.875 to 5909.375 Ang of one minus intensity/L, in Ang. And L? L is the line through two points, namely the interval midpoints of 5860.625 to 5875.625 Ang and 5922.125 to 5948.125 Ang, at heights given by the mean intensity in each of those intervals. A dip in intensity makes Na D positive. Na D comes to 3.5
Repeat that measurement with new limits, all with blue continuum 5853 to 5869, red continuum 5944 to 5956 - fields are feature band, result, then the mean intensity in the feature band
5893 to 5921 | 2.06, 22.8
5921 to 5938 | -0.03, 24.3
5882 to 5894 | 1.96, 20.8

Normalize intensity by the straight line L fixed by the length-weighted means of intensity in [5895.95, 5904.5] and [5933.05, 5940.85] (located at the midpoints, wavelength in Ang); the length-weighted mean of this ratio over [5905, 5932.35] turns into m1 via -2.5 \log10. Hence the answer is -0.07 mag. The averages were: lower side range 21.3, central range 24.3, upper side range 24.2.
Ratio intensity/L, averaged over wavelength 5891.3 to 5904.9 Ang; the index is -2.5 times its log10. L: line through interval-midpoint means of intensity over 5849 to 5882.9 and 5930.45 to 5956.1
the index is 0.18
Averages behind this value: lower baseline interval 25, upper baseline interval 24.2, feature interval 20.8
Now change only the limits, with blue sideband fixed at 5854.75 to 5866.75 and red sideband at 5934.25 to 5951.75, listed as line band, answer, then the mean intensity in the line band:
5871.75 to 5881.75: 0.005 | 24.9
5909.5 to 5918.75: 0.005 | 24.3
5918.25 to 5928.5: 0.000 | 24.3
